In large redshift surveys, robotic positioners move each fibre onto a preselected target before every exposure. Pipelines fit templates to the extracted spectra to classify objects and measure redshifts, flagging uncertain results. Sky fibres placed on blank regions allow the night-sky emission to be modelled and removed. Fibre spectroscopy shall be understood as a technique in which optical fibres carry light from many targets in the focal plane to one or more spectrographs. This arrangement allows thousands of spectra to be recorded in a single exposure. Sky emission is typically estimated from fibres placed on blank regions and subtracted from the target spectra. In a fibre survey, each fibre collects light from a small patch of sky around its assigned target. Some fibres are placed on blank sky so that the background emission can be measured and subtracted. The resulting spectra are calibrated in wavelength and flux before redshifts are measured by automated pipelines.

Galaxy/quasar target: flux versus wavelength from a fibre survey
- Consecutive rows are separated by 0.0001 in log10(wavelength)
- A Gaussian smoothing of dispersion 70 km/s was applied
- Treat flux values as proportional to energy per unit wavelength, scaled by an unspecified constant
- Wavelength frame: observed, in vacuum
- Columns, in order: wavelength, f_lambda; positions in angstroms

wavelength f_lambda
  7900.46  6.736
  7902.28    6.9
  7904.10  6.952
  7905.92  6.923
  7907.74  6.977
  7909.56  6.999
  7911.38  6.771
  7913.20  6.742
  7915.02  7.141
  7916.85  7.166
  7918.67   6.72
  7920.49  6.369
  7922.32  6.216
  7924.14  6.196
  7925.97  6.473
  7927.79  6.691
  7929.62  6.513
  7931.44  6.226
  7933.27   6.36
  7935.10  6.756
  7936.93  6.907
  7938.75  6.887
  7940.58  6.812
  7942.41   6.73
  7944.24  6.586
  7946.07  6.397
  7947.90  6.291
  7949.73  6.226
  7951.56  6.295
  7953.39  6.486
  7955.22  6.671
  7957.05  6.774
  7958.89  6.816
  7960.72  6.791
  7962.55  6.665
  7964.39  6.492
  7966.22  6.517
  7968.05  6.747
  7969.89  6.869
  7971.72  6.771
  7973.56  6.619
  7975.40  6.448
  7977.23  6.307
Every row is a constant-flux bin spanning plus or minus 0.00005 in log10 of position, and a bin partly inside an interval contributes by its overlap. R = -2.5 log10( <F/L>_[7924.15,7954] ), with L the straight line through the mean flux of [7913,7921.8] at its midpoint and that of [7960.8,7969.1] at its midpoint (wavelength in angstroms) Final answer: 0.032 mag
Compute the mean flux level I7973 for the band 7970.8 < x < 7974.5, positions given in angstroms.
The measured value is 6.69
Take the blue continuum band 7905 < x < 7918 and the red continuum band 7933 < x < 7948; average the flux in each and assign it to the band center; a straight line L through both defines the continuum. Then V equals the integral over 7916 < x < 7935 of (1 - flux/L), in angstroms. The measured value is 0.88 angstroms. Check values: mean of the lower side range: 6.96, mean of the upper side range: 6.67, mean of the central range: 6.5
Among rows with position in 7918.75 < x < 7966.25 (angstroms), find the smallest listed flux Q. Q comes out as 6.196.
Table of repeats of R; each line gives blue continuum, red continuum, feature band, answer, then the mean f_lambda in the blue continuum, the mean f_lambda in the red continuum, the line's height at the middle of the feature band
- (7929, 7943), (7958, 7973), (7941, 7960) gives 0.023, 6.65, 6.71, 6.68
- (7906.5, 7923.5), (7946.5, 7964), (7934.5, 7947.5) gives -0.012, 6.78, 6.55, 6.63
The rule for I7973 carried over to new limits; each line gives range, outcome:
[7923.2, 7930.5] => 6.47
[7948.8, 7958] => 6.49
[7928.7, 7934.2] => 6.36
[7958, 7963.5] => 6.76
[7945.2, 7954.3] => 6.34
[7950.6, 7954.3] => 6.39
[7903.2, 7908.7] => 6.95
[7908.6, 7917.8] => 6.96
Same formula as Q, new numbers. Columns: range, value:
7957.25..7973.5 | 6.492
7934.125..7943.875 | 6.73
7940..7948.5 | 6.291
